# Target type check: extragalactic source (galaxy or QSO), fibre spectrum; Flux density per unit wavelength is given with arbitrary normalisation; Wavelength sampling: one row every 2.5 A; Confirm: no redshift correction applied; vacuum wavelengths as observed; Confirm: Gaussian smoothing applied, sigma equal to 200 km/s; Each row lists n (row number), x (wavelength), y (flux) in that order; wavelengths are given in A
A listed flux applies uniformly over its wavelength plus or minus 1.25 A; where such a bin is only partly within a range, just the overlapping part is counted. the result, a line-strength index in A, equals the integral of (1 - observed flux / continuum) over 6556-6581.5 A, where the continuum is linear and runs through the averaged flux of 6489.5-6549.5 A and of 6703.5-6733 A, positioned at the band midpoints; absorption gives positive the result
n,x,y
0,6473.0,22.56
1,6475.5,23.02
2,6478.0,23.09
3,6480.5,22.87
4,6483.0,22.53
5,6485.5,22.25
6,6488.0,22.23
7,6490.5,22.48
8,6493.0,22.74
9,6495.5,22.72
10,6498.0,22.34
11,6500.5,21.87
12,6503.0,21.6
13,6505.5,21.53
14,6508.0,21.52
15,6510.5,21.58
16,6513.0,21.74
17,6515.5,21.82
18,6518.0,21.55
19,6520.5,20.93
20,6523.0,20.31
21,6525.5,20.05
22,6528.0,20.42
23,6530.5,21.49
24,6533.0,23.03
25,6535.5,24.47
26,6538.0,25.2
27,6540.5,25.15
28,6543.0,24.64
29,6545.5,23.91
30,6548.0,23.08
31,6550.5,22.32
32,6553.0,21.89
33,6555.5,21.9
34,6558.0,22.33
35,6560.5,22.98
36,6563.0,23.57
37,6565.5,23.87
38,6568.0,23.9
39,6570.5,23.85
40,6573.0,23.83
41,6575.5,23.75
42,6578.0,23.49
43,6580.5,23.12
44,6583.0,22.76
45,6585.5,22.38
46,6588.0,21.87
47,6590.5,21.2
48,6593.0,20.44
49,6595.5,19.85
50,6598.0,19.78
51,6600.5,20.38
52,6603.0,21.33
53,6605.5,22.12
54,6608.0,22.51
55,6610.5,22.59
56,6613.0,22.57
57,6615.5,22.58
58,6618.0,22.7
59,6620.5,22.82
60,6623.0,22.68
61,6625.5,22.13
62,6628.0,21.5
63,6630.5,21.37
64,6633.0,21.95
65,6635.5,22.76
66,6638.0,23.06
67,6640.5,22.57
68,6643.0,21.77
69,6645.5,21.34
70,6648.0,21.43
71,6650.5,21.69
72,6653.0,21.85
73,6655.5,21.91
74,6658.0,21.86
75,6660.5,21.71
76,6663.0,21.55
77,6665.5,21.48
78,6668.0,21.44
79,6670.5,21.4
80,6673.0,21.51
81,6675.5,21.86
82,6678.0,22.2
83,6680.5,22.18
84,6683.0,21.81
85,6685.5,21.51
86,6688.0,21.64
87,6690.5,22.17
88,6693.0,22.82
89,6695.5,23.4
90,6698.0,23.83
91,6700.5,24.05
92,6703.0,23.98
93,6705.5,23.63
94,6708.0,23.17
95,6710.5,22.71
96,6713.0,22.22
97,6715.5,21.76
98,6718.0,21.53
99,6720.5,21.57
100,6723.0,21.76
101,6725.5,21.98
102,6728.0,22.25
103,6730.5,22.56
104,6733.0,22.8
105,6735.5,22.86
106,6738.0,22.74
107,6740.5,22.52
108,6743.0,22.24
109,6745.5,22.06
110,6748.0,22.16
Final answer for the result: -1.24 A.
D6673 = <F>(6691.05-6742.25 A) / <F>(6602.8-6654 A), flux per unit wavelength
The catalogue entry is 1.02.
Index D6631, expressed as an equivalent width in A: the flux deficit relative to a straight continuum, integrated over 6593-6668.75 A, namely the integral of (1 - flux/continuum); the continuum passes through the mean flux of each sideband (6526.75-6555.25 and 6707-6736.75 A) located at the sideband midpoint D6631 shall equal 3.0 A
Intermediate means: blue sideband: 23.2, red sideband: 22.3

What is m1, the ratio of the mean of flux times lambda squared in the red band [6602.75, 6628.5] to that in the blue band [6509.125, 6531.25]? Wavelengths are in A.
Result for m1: 1.09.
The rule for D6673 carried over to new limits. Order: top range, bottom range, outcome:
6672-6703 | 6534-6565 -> 0.96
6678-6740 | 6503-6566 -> 1.01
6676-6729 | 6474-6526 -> 1.02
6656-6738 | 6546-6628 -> 1.00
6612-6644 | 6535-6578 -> 0.95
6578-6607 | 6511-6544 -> 0.96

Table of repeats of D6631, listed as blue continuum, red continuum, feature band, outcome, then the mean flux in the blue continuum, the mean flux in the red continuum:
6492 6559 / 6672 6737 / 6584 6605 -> 1.3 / 22.3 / 22.5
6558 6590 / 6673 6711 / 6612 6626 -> 0.2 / 23.2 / 22.7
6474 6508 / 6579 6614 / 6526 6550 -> -1.4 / 22.4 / 21.6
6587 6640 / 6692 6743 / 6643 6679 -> 0.9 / 21.8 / 22.7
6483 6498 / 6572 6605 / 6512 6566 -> -1.0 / 22.5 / 21.9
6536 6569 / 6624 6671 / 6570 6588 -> -0.1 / 23.5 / 21.8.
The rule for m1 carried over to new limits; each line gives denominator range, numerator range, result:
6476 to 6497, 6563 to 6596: 1.03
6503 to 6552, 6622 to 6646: 1.02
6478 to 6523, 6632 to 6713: 1.07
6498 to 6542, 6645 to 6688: 1.03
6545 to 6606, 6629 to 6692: 1.00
